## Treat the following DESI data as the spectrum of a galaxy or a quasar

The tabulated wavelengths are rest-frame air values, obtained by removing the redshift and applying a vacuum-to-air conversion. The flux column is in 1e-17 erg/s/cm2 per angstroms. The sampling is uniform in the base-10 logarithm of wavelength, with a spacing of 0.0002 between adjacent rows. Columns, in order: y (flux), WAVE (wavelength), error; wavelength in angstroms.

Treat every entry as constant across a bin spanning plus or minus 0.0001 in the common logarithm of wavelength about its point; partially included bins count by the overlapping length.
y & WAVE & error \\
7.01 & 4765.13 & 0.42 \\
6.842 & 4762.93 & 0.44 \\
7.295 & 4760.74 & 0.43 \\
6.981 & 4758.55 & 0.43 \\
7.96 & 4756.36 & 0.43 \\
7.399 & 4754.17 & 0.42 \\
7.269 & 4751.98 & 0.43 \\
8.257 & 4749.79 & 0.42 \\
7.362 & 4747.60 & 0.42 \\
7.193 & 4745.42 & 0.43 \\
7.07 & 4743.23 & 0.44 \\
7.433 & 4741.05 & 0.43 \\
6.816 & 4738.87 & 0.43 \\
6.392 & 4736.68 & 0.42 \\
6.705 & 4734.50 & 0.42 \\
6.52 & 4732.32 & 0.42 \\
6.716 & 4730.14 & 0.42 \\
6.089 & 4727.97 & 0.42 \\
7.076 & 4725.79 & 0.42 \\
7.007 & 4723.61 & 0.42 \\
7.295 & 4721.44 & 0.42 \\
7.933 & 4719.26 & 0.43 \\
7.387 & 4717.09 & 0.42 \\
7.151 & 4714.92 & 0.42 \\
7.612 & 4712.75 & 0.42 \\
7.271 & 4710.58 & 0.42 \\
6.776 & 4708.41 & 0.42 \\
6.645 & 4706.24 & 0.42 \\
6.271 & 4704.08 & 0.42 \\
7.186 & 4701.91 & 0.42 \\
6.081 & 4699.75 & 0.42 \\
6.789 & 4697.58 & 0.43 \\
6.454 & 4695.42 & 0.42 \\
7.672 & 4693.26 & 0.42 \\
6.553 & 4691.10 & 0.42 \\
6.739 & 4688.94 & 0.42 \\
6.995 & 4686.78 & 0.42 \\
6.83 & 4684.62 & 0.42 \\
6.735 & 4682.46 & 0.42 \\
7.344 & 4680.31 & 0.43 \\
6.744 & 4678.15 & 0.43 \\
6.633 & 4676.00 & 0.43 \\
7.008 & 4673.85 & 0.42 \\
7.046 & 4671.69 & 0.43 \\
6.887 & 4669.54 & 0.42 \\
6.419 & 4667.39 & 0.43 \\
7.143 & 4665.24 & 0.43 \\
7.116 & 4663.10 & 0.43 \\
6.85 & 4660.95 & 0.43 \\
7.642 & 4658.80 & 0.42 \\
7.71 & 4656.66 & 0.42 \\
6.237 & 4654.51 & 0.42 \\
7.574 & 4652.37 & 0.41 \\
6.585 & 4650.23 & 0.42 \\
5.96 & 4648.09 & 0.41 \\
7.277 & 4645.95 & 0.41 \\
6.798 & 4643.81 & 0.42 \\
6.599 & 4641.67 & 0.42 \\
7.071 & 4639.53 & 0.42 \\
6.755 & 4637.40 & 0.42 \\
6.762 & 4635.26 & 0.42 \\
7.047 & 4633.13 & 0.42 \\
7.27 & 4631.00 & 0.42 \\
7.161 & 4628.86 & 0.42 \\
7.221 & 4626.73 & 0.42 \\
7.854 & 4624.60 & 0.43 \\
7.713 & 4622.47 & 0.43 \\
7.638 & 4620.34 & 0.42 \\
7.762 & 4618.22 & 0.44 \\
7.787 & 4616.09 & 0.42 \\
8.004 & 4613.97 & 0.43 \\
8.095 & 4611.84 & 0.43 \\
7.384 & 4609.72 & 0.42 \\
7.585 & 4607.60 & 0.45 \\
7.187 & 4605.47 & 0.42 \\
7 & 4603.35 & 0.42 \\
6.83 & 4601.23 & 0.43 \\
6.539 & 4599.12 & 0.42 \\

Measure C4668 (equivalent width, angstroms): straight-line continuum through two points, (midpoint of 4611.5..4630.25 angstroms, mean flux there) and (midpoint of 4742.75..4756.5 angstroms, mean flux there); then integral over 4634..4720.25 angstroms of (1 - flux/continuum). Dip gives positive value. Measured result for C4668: 7.47 angstroms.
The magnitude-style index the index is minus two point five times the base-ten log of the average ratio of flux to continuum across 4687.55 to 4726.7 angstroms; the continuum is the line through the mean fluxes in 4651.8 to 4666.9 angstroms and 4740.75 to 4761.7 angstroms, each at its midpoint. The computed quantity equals 0.04 mag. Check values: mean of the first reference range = 7.14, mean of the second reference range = 7.42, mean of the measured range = 6.99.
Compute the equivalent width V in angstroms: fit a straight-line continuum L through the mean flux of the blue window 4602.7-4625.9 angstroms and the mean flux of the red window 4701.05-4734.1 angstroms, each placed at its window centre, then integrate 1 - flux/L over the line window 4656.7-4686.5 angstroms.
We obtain 1.2 angstroms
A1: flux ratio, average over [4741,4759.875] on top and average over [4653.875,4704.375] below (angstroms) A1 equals 1.1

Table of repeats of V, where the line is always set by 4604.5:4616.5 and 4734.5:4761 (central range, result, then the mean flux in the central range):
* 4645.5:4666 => 1.5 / 7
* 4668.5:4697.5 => 2.2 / 6.89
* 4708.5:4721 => -0.1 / 7.41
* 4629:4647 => 1.5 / 6.96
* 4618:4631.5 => 0.2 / 7.51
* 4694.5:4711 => 1.6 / 6.66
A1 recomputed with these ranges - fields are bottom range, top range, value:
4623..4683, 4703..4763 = 1.02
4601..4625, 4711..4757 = 0.94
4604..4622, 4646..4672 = 0.91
